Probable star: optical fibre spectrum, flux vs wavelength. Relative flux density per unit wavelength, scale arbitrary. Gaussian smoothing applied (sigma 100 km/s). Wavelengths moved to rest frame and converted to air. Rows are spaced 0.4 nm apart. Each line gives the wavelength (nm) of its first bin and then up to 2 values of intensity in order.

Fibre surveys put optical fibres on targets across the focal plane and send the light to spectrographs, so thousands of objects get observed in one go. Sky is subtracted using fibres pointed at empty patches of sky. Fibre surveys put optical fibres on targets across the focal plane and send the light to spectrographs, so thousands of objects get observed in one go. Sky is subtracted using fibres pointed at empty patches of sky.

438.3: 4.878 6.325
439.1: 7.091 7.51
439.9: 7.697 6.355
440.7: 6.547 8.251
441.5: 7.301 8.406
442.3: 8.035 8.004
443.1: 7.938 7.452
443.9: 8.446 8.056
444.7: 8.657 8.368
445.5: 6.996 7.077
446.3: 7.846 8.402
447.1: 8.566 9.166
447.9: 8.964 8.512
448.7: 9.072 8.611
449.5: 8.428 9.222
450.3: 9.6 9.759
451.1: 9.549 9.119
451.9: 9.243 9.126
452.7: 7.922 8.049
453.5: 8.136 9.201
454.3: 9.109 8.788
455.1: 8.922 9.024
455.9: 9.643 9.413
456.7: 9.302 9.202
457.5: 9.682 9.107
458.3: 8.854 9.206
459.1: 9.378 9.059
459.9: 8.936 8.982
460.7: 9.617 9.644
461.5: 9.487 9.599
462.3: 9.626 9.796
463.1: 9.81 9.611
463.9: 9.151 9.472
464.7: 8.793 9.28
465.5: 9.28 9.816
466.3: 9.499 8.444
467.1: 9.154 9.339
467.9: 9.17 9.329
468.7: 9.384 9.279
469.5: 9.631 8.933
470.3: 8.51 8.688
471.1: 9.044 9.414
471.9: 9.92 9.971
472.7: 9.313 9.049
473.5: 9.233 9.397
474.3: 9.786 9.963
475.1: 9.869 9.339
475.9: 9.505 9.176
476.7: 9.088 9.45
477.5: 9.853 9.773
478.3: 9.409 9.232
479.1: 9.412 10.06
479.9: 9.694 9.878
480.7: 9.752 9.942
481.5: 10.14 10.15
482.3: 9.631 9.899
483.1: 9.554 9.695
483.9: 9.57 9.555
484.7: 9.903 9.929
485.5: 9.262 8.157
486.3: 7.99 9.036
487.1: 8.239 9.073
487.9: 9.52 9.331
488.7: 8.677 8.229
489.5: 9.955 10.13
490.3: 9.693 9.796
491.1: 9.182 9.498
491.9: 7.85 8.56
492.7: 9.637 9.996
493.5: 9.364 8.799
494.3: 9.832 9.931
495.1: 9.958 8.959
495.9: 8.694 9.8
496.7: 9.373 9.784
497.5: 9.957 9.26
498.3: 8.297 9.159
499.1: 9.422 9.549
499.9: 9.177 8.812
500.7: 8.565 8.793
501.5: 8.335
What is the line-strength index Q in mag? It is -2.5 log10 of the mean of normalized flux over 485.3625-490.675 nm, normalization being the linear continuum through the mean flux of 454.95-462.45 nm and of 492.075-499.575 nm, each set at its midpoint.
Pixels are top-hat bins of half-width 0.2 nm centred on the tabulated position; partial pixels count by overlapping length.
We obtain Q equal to 0.04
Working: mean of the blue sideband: 9.3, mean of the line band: 9.05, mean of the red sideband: 9.38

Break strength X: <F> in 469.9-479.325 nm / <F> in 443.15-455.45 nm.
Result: 1.09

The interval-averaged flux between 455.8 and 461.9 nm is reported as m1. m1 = 9.3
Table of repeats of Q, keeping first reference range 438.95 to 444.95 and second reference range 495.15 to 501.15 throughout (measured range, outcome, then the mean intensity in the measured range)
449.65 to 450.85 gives -0.191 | 9.47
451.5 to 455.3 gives -0.093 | 8.74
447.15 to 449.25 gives -0.125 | 8.85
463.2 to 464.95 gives -0.121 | 9.29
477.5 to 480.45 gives -0.112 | 9.65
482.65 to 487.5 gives -0.042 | 9.21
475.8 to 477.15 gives -0.078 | 9.27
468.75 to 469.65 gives -0.121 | 9.43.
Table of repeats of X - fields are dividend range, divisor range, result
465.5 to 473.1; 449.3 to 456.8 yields 1.03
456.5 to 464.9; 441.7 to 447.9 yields 1.15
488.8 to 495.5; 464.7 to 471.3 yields 1.02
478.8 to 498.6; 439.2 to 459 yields 1.10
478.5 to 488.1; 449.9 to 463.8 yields 1.03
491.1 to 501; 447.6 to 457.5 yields 1.03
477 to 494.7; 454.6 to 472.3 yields 1.01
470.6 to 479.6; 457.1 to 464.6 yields 1.01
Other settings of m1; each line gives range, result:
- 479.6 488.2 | 9.46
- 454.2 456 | 9.07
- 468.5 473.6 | 9.26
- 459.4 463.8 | 9.47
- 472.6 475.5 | 9.51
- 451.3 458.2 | 9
